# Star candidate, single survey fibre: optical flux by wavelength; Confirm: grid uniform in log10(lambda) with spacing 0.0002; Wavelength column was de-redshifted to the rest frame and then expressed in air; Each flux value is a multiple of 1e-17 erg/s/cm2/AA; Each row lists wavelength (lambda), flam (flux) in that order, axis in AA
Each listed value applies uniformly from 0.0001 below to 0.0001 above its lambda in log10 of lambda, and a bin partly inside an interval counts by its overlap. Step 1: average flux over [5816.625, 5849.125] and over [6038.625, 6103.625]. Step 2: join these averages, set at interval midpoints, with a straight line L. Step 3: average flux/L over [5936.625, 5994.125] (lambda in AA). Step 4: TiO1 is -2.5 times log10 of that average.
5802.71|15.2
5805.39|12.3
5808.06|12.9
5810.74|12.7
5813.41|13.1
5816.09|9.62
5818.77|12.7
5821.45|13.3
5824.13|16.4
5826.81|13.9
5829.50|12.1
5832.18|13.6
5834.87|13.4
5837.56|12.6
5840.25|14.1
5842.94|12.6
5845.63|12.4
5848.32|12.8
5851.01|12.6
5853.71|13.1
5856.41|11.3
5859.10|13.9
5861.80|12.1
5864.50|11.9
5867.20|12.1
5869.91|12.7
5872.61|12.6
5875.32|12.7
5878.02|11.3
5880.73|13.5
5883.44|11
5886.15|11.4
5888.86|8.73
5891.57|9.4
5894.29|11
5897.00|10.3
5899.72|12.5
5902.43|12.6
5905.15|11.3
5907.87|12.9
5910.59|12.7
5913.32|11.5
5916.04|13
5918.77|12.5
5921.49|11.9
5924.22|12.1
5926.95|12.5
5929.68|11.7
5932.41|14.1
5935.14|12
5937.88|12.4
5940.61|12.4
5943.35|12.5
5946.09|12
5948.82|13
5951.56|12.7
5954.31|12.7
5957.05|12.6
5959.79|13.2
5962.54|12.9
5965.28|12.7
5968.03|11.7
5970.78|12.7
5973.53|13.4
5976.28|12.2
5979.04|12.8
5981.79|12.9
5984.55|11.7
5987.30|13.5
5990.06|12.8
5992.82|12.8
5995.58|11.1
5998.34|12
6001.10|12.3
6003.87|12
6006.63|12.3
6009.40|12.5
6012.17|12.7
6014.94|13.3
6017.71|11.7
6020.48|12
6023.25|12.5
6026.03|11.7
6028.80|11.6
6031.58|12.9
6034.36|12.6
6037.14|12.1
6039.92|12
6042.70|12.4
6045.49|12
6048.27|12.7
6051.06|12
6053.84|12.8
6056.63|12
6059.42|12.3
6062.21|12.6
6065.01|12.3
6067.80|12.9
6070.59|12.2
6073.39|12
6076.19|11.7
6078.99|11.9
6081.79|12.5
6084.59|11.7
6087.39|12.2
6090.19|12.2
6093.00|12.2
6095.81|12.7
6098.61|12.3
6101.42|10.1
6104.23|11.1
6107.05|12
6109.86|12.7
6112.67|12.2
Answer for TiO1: 0.00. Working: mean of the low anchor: 13.2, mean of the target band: 12.6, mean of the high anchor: 12.1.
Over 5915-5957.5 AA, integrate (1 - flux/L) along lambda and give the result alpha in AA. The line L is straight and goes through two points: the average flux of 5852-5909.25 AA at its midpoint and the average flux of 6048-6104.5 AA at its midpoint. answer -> -2.10 AA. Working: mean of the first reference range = 11.8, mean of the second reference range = 12.1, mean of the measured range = 12.5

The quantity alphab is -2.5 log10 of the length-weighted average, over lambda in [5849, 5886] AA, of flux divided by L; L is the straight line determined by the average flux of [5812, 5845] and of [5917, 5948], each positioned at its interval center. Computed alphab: 0.043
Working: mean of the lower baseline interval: 13.1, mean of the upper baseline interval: 12.4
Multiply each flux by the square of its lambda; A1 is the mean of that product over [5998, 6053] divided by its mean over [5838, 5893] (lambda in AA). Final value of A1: 1.07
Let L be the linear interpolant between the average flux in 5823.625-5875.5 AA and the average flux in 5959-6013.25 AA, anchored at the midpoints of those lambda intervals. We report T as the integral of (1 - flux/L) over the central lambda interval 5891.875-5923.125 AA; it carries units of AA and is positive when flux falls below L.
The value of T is 1.9 AA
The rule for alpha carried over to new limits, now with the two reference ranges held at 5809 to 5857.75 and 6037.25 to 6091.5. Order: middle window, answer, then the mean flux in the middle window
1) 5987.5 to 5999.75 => 0.13 AA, 12.3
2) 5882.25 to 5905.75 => 3.37 AA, 10.9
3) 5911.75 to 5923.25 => 0.39 AA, 12.2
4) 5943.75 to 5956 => -0.03 AA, 12.6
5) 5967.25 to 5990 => -0.30 AA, 12.6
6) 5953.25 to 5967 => -0.29 AA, 12.8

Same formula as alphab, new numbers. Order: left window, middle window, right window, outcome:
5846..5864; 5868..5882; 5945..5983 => 0.01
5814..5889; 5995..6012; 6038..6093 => 0.02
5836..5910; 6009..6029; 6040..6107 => -0.02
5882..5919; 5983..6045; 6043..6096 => -0.03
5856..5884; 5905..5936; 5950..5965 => 0.02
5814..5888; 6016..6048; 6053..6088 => 0.01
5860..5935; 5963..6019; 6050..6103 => -0.04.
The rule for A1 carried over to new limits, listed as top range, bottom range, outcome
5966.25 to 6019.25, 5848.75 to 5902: 1.09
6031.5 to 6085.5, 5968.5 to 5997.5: 1.00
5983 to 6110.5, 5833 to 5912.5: 1.07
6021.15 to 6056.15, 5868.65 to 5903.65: 1.12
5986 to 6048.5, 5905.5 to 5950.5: 1.02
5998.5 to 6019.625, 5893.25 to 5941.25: 1.05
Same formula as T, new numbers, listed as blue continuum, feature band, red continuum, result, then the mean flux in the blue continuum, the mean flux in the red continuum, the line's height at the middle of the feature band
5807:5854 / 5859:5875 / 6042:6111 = 0.5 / 13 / 12.1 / 12.9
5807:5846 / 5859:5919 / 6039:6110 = 4.5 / 13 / 12.1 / 12.8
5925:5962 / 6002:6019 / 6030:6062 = 0.0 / 12.6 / 12.3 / 12.4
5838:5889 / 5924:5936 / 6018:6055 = -0.2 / 12.3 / 12.2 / 12.3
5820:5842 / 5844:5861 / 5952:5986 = 1.0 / 13.6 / 12.6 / 13.5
